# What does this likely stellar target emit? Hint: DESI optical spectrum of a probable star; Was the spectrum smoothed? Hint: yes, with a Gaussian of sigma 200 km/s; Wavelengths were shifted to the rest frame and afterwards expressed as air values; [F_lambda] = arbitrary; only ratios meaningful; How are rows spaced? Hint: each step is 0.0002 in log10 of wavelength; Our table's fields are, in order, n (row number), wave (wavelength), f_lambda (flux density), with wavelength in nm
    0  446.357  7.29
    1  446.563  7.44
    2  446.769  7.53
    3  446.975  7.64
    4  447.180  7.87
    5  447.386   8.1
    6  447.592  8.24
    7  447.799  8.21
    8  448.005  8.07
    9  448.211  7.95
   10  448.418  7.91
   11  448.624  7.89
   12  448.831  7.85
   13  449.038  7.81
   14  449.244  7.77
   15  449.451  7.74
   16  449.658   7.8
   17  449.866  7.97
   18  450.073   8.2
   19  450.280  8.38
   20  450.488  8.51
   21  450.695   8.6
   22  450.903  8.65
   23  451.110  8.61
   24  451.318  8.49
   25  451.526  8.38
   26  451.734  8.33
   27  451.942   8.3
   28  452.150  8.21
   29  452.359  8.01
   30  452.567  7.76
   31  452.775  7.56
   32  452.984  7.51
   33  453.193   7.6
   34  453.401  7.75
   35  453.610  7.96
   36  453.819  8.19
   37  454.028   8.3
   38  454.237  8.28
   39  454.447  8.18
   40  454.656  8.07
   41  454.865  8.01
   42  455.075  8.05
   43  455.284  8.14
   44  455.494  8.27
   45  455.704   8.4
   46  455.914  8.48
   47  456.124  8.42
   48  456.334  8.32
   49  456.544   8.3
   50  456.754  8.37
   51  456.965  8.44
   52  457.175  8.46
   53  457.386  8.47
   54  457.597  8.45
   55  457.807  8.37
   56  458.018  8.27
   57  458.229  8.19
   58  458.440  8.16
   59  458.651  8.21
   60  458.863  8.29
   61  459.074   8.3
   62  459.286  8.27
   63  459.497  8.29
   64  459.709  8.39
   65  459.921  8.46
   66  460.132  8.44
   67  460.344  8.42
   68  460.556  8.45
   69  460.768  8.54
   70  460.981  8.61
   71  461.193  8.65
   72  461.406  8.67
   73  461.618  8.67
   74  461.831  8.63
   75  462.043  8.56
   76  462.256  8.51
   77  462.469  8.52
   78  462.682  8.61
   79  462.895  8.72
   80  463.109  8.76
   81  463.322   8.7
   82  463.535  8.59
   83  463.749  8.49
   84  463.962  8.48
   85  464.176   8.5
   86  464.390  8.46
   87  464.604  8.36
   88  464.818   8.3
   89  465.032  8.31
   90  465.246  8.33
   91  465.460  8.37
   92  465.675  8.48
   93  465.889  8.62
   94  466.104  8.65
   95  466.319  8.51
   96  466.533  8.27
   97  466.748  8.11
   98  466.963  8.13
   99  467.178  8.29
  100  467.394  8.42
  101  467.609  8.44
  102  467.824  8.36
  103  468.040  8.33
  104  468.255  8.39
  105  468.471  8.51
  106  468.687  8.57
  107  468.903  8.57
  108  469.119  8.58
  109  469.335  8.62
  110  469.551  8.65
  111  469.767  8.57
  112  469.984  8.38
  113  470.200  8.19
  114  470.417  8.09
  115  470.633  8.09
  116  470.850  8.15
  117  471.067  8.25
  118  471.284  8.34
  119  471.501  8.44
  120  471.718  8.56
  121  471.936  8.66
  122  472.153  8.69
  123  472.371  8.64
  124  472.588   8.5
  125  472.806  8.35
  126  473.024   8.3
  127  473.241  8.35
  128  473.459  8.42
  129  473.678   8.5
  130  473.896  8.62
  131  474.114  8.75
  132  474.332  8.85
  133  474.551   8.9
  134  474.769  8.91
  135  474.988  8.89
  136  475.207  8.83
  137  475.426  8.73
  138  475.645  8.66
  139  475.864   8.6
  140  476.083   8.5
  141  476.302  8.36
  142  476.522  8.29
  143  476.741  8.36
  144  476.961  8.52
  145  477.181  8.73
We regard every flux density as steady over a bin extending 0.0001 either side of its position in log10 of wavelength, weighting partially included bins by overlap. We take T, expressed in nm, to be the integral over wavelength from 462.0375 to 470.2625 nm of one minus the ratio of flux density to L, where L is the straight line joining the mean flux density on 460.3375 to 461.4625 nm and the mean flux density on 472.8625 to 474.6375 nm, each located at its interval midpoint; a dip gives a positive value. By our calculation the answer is 0.09 nm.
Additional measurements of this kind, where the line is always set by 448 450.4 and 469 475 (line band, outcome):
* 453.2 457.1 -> -0.056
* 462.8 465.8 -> -0.063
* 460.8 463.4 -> -0.117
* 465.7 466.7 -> -0.015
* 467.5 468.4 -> 0.002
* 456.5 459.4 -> -0.060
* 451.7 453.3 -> 0.026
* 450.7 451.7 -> -0.067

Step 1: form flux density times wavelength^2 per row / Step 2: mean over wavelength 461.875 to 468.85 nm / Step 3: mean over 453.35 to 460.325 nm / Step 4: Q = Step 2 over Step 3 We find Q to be 1.1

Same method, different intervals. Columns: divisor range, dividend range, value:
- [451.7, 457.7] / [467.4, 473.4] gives 1.11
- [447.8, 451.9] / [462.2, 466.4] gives 1.11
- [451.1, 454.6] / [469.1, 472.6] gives 1.13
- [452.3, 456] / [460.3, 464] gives 1.11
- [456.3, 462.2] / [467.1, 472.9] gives 1.05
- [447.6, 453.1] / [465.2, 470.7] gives 1.12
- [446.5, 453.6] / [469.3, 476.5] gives 1.17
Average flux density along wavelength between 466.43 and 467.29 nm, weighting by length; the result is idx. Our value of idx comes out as 8.19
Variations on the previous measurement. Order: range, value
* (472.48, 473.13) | 8.38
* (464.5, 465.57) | 8.33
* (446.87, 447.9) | 8.01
